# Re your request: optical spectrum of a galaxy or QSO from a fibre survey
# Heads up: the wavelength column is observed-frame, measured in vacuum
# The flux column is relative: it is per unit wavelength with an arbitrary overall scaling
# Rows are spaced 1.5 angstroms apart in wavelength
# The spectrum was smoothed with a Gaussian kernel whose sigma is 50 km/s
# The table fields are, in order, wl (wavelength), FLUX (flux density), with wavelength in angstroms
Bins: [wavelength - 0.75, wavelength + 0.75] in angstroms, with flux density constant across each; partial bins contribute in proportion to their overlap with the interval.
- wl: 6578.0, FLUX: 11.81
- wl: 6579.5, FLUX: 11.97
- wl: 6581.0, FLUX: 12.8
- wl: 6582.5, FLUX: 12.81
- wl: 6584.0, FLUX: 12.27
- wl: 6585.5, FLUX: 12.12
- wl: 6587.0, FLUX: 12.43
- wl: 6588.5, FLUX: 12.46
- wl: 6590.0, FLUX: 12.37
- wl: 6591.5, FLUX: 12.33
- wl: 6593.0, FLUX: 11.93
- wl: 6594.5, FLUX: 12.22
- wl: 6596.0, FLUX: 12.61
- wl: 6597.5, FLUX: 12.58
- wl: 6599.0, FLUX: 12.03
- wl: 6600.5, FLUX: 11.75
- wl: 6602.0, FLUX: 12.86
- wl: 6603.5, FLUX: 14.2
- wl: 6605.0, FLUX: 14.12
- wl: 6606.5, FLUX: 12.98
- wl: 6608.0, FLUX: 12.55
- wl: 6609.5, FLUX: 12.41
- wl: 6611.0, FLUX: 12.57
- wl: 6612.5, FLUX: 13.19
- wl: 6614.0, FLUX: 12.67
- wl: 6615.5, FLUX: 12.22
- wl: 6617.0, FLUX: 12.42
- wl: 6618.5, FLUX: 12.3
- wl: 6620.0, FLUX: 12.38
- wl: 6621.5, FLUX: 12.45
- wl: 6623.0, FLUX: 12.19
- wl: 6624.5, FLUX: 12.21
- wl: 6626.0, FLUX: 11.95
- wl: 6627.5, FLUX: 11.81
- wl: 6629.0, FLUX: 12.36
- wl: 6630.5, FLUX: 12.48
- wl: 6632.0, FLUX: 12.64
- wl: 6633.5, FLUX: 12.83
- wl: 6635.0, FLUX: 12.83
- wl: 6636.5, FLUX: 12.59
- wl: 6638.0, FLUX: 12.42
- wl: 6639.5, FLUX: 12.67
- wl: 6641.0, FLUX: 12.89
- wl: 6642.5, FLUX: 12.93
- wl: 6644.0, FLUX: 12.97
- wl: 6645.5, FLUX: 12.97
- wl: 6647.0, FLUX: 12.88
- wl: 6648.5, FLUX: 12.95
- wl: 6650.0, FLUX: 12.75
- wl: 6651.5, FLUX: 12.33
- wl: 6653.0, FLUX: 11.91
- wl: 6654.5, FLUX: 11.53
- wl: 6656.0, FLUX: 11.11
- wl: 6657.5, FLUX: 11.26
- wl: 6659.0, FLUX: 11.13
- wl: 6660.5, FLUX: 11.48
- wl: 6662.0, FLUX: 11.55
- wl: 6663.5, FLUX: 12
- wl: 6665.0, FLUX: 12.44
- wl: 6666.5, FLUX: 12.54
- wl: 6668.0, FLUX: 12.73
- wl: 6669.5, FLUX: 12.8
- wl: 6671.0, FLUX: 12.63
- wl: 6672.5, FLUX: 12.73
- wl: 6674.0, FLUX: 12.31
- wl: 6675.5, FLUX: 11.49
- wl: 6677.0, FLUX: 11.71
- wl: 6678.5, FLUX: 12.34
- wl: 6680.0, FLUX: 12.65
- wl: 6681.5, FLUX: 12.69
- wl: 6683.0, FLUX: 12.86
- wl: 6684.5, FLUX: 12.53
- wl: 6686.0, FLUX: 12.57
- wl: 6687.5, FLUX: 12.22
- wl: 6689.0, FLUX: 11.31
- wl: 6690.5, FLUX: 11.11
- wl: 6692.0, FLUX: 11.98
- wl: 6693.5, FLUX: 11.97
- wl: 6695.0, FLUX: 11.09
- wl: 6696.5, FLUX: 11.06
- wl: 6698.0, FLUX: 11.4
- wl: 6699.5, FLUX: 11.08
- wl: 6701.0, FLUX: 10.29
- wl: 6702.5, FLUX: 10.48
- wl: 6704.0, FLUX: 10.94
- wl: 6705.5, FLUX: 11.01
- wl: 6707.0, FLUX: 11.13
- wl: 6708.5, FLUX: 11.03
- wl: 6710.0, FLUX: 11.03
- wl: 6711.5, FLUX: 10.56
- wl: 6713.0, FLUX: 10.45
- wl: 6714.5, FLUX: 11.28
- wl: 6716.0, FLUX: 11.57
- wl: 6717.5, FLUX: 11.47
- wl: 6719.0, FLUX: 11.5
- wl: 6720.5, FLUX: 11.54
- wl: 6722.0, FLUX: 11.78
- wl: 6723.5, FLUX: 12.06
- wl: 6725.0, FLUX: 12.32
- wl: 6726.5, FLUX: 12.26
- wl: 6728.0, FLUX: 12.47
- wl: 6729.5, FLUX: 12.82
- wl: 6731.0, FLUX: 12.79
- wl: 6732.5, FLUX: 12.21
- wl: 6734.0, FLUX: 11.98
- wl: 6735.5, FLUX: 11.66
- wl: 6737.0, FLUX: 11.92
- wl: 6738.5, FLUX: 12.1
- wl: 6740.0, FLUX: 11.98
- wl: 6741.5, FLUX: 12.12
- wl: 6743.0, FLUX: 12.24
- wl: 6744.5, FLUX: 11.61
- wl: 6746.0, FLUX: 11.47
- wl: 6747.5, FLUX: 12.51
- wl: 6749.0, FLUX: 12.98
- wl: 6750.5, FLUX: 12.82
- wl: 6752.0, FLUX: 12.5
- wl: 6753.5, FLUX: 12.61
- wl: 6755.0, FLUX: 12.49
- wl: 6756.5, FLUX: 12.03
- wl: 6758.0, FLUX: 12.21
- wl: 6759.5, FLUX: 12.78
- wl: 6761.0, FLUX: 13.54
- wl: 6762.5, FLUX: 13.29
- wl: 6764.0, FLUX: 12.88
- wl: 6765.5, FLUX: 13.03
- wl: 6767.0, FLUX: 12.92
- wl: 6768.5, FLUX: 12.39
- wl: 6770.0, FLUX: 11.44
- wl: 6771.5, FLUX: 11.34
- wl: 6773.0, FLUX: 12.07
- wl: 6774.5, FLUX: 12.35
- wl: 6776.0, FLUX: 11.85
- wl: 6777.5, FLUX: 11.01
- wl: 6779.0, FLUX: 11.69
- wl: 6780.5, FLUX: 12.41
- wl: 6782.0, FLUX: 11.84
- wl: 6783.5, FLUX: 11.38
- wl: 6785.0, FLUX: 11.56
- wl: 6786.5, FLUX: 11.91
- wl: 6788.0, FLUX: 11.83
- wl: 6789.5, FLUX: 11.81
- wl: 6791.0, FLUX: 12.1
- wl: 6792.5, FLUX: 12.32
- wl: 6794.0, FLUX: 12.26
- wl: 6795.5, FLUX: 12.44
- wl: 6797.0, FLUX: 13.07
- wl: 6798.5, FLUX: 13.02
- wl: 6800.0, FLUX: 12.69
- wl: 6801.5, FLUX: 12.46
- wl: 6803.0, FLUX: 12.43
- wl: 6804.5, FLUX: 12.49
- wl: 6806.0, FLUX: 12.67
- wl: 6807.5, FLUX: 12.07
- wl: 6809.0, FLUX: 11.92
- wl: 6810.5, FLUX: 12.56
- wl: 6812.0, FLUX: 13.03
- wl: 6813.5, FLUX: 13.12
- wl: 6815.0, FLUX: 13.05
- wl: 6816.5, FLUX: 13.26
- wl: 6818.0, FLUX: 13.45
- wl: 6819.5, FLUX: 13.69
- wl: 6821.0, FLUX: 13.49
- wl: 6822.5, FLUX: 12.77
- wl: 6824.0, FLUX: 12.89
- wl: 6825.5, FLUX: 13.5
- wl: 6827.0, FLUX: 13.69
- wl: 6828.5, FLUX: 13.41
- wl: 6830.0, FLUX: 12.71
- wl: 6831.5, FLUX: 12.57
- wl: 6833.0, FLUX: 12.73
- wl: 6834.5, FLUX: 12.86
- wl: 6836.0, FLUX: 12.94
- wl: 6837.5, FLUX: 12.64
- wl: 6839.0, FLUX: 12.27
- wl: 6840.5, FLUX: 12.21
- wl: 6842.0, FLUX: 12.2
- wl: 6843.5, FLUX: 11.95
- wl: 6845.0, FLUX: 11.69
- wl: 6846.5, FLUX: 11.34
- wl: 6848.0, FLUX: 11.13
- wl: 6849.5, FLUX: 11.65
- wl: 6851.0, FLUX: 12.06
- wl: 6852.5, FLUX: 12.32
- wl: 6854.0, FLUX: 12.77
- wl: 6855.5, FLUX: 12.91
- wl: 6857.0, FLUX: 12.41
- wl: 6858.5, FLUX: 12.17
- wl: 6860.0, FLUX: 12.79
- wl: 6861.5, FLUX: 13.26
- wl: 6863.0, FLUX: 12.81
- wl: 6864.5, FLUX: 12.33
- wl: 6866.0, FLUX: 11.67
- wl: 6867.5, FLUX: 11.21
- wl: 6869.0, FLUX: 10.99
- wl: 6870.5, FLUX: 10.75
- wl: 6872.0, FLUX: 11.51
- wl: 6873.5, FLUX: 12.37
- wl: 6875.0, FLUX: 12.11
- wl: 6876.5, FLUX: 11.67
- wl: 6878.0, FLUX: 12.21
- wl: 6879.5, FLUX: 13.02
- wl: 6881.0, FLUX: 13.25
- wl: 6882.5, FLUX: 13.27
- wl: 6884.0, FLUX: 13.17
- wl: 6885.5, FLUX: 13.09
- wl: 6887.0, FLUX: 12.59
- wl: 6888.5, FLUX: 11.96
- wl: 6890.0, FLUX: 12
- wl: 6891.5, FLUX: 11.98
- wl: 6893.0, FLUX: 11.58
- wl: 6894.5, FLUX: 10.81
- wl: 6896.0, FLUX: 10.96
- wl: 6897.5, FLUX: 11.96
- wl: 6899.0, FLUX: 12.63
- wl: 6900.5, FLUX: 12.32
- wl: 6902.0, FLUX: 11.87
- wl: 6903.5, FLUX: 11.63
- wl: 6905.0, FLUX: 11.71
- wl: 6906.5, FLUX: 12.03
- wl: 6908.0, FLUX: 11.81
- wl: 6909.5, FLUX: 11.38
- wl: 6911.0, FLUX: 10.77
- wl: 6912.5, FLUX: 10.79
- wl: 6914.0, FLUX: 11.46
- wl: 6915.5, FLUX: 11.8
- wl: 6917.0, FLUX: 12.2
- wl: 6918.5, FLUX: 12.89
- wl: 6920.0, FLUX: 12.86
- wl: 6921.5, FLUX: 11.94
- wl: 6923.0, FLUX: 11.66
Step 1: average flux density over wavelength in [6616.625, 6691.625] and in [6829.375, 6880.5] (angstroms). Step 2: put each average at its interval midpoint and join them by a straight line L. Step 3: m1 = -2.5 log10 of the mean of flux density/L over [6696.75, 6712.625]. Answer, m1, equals 0.13 mag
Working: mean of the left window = 12.3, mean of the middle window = 10.9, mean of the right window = 12.2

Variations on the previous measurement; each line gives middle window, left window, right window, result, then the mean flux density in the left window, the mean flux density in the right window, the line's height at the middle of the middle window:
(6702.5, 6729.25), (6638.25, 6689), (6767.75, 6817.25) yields 0.08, 12.3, 12.2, 12.3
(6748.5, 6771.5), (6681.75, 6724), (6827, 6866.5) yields -0.07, 11.4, 12.4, 11.8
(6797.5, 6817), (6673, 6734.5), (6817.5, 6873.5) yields -0.04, 11.7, 12.4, 12.2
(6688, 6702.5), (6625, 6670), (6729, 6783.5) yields 0.10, 12.3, 12.3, 12.3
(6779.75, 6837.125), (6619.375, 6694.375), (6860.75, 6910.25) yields -0.04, 12.3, 12.1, 12.1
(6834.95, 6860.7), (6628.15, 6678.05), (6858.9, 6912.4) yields -0.01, 12.3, 12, 12.1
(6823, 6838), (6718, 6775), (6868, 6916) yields -0.08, 12.3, 11.9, 12.1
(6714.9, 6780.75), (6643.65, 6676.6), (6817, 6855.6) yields 0.02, 12.2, 12.6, 12.4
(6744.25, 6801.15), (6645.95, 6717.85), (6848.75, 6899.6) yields -0.03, 11.8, 12.2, 12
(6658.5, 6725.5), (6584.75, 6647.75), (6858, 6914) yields 0.06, 12.6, 12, 12.4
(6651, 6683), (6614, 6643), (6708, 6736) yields 0.01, 12.5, 11.7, 12.2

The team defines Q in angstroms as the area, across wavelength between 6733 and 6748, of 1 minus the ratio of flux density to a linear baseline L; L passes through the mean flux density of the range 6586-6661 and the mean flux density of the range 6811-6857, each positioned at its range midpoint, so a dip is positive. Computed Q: 0.7 angstroms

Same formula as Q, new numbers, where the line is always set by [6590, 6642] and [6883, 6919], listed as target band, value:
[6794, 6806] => -0.50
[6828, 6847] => -0.61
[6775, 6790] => 0.53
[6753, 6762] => -0.30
